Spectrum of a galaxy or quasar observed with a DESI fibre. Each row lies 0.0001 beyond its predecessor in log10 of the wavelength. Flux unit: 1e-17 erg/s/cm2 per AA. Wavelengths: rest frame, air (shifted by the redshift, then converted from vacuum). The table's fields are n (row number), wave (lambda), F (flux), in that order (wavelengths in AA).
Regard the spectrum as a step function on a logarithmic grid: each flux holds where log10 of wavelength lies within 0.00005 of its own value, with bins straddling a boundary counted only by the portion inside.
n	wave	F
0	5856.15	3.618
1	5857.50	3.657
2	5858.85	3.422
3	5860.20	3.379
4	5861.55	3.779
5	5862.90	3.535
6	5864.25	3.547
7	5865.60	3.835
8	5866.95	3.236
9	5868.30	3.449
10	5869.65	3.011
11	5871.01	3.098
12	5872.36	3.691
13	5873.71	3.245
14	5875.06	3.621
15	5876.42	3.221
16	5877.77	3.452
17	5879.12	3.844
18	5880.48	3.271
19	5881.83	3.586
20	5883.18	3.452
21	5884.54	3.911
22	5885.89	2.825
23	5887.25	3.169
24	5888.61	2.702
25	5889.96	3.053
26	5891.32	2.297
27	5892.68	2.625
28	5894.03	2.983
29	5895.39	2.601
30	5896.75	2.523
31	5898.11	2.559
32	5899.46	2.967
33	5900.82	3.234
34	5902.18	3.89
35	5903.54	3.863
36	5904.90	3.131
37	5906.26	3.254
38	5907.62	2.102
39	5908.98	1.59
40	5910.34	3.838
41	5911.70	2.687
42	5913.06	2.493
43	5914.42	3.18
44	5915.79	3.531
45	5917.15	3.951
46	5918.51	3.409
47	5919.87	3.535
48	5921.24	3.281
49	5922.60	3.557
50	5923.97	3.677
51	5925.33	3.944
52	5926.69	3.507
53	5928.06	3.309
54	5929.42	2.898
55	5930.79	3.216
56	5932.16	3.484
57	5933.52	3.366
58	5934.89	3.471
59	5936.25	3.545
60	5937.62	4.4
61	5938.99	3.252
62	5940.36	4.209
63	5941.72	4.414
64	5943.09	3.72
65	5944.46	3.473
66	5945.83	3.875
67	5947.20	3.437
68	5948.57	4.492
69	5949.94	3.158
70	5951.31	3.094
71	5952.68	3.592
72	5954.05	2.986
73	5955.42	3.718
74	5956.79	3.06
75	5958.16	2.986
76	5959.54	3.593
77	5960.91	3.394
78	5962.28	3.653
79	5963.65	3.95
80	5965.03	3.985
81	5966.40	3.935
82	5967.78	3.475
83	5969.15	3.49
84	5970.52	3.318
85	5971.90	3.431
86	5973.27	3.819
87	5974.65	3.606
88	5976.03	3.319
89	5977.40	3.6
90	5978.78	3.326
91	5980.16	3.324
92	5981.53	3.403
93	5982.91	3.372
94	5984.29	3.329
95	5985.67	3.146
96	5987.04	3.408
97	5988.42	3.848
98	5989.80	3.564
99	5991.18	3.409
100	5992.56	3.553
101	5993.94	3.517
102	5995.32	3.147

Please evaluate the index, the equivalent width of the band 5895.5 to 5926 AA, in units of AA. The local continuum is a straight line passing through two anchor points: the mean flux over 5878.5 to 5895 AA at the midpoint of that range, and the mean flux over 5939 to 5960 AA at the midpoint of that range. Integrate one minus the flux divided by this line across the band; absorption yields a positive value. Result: 1.2 AA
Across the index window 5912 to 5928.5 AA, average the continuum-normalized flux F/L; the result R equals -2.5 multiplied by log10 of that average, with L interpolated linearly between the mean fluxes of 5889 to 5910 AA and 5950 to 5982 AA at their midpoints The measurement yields -0.13 mag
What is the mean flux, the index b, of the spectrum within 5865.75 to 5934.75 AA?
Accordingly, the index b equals 3.21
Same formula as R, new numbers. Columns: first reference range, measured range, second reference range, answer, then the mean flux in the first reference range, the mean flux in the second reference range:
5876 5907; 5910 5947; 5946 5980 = -0.06 mag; 3.15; 3.52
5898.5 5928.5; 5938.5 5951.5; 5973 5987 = -0.13 mag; 3.26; 3.41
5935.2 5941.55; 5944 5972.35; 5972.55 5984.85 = 0.04 mag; 3.88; 3.46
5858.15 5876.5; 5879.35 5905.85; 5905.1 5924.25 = 0.06 mag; 3.44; 3.14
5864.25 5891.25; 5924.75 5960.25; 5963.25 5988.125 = -0.03 mag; 3.33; 3.51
